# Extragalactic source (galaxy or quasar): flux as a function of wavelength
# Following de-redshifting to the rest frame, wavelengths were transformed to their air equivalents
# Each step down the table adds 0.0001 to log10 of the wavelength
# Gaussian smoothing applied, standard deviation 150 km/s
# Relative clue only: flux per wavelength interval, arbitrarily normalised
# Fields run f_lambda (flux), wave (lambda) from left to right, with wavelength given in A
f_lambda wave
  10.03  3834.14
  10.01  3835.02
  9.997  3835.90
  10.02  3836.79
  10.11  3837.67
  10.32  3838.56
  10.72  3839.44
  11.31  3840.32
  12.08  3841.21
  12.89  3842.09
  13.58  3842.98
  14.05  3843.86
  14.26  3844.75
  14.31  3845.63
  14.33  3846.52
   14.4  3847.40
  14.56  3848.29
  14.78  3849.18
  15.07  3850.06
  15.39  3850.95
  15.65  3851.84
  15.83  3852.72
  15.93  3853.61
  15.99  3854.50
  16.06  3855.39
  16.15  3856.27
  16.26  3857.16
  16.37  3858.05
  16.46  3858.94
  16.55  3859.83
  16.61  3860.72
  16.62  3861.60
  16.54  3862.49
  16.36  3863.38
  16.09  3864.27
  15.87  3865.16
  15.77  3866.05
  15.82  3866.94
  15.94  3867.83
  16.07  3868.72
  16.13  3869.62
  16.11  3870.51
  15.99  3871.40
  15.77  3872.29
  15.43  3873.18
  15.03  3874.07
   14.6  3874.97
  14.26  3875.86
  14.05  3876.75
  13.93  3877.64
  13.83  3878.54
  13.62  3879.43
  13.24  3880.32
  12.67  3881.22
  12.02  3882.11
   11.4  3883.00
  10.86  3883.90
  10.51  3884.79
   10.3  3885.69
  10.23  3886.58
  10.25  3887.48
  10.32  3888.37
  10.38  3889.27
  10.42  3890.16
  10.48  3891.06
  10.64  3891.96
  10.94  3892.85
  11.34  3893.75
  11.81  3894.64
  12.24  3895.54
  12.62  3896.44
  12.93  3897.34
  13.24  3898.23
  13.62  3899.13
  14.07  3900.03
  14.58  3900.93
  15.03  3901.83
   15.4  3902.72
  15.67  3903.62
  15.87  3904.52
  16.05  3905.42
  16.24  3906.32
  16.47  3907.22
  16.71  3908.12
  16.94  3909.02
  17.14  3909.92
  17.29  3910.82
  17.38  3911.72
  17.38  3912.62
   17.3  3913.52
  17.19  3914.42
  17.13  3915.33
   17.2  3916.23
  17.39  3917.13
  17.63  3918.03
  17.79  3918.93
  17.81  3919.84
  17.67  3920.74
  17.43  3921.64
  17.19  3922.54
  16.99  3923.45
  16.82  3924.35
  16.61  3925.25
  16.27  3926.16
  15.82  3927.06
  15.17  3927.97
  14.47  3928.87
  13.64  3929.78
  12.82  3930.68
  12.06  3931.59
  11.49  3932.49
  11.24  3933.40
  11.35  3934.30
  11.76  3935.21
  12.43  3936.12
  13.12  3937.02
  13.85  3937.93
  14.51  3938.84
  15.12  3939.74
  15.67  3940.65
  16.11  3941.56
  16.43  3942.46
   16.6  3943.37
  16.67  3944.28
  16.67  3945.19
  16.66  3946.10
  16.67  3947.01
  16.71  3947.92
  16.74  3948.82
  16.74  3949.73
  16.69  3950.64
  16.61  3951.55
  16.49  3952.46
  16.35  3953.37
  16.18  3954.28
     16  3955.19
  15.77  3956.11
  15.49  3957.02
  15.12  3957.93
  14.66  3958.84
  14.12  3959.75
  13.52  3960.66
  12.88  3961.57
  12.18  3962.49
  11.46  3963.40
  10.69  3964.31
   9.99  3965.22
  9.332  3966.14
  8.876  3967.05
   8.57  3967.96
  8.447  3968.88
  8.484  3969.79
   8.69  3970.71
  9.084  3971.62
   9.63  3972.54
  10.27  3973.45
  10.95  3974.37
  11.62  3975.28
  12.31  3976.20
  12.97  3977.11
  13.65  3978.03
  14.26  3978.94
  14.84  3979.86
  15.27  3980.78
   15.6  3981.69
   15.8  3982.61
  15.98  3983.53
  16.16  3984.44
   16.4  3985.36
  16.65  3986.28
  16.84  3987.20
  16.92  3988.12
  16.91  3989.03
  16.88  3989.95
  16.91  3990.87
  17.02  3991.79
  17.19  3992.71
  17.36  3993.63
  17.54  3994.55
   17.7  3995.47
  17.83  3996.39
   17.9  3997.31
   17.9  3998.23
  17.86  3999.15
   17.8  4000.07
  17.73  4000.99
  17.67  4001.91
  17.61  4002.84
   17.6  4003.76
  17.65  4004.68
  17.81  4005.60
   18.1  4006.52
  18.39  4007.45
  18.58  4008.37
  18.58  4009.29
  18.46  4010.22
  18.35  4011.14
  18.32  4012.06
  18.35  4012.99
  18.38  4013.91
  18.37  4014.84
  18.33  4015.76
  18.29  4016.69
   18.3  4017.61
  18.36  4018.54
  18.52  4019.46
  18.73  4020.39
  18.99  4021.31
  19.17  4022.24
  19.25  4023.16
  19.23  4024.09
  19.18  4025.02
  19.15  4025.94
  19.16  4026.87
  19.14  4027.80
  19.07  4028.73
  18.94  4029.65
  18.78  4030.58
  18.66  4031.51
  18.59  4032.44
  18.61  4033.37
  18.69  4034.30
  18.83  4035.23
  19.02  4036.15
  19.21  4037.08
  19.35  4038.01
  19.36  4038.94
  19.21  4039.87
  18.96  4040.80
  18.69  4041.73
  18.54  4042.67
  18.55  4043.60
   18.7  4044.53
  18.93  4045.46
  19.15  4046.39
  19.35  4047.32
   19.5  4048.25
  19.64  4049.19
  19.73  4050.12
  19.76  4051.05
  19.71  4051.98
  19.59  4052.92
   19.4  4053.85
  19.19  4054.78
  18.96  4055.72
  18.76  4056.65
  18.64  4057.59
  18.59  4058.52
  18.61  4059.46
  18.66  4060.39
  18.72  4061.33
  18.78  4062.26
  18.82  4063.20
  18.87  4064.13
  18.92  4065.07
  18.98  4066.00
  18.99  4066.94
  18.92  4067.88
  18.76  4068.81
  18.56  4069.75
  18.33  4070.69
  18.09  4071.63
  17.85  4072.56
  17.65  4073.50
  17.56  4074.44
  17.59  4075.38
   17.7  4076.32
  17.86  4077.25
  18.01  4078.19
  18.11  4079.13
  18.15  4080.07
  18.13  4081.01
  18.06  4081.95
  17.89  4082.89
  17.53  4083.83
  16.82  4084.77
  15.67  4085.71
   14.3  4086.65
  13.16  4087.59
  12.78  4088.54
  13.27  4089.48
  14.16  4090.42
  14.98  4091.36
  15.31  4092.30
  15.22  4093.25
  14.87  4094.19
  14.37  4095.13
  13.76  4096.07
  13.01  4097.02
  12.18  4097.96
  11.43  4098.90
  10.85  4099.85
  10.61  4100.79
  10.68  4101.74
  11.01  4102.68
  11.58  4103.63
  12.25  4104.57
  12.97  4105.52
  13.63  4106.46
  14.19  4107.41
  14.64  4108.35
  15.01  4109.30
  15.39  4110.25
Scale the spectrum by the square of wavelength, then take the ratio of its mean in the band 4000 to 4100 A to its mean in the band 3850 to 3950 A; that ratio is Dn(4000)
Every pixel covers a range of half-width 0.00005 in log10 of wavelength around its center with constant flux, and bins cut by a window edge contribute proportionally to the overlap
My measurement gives 1.30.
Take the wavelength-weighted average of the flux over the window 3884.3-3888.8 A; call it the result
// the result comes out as 10.3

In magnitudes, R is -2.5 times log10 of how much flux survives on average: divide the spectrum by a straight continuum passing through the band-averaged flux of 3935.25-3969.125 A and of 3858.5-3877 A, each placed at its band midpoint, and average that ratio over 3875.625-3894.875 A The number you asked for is 0.31 mag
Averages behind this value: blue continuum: 15.8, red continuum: 14.3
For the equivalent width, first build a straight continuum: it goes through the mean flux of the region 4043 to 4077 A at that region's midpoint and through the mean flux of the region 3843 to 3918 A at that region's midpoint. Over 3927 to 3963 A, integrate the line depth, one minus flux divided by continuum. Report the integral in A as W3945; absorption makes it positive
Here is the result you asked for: 3.0 A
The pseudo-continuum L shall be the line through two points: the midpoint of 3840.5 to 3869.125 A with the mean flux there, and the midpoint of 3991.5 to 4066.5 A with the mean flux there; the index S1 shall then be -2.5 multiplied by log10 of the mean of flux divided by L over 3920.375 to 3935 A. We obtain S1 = 0.136 mag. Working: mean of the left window 15.4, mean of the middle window 14.7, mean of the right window 18.6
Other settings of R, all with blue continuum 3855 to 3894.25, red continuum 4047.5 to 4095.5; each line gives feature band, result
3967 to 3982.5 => 0.344 mag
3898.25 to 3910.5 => -0.078 mag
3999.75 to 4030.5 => -0.116 mag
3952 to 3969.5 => 0.203 mag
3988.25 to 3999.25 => -0.077 mag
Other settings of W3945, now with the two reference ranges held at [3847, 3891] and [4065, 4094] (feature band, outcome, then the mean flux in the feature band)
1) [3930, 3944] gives 1.44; 13.7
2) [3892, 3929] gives -1.88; 15.7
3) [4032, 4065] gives -4.84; 19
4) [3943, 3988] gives 4.95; 13.9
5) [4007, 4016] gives -1.27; 18.4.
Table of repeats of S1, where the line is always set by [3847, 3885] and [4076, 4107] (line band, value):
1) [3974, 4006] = -0.11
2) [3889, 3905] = 0.16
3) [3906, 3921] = -0.15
